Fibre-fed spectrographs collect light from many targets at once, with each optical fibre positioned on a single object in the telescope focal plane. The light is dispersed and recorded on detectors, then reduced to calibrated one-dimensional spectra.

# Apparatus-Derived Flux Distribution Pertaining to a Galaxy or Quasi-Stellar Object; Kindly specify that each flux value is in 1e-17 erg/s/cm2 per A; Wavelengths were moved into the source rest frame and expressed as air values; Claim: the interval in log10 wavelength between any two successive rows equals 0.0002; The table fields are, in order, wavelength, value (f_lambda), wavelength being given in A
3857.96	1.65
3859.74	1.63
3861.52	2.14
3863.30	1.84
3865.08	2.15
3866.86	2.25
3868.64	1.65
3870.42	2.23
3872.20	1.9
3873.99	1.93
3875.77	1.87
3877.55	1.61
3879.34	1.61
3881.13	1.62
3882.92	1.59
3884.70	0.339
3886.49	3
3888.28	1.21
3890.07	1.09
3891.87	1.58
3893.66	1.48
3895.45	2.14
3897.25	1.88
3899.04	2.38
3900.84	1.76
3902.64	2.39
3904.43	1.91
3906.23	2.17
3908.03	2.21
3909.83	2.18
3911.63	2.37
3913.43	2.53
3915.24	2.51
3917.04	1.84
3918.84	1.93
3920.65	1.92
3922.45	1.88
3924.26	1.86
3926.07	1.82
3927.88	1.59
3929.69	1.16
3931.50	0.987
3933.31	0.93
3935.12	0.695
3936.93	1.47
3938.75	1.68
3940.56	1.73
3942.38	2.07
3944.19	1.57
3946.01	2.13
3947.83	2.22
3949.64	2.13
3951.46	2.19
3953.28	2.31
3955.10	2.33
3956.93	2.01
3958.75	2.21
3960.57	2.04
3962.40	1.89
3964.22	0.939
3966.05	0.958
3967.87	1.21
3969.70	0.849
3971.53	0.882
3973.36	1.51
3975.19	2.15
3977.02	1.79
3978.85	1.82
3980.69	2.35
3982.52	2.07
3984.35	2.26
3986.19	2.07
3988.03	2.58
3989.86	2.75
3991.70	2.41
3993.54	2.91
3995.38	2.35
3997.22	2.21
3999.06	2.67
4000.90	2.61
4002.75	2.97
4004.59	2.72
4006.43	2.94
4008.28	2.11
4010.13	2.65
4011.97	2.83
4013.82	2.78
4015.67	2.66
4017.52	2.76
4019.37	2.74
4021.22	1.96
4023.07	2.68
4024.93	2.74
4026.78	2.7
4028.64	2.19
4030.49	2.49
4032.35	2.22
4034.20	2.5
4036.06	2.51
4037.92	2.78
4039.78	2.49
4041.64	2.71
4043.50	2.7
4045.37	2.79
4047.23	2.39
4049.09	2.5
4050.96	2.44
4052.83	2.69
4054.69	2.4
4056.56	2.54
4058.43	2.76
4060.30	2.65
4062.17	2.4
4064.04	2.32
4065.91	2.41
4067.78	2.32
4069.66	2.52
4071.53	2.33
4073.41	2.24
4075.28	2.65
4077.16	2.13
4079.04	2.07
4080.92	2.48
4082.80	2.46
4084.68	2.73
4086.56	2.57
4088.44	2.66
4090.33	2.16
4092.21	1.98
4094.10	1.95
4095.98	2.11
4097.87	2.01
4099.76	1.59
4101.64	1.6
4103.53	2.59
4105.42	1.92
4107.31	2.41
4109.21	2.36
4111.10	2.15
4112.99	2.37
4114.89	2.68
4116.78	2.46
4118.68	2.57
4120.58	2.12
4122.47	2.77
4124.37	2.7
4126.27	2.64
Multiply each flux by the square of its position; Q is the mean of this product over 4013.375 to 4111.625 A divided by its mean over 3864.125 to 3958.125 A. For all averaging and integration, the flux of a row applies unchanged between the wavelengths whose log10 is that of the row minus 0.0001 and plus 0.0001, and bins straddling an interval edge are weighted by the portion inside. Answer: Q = 1.4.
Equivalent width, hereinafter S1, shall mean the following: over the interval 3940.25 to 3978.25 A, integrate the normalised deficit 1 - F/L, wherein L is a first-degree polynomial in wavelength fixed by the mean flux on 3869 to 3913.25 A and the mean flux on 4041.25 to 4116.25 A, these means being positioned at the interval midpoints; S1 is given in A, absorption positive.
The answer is 5.1 A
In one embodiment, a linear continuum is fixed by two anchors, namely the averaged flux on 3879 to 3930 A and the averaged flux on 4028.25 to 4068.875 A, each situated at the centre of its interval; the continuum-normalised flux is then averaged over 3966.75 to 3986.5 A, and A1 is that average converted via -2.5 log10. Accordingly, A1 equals 0.28 mag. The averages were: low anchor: 1.87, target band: 1.71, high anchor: 2.51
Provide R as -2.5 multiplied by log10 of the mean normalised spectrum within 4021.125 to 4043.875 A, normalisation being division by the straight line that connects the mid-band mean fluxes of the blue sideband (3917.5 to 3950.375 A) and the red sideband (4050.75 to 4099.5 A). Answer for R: -0.17 mag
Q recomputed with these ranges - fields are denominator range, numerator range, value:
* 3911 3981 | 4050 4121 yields 1.43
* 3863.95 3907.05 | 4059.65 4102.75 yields 1.38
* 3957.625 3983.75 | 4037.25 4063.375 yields 1.65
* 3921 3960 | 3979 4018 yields 1.48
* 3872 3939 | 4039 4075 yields 1.54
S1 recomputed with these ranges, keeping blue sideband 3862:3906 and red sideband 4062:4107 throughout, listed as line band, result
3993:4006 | -3.6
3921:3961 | 3.6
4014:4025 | -2.5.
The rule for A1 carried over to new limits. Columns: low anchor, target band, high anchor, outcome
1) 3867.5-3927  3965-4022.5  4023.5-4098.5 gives -0.01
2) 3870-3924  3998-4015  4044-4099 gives -0.21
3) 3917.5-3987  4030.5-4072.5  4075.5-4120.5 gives -0.20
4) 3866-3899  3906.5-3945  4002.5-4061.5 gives 0.12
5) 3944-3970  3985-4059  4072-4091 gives -0.20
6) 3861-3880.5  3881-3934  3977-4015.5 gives 0.15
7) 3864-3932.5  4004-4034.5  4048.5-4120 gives -0.18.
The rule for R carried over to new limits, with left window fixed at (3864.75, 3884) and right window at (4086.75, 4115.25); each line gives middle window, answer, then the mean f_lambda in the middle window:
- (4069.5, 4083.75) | -0.11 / 2.35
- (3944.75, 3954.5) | -0.12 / 2.18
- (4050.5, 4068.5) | -0.18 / 2.5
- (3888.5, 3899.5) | 0.10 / 1.7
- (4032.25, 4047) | -0.24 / 2.6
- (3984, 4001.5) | -0.23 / 2.49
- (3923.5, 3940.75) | 0.36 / 1.37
